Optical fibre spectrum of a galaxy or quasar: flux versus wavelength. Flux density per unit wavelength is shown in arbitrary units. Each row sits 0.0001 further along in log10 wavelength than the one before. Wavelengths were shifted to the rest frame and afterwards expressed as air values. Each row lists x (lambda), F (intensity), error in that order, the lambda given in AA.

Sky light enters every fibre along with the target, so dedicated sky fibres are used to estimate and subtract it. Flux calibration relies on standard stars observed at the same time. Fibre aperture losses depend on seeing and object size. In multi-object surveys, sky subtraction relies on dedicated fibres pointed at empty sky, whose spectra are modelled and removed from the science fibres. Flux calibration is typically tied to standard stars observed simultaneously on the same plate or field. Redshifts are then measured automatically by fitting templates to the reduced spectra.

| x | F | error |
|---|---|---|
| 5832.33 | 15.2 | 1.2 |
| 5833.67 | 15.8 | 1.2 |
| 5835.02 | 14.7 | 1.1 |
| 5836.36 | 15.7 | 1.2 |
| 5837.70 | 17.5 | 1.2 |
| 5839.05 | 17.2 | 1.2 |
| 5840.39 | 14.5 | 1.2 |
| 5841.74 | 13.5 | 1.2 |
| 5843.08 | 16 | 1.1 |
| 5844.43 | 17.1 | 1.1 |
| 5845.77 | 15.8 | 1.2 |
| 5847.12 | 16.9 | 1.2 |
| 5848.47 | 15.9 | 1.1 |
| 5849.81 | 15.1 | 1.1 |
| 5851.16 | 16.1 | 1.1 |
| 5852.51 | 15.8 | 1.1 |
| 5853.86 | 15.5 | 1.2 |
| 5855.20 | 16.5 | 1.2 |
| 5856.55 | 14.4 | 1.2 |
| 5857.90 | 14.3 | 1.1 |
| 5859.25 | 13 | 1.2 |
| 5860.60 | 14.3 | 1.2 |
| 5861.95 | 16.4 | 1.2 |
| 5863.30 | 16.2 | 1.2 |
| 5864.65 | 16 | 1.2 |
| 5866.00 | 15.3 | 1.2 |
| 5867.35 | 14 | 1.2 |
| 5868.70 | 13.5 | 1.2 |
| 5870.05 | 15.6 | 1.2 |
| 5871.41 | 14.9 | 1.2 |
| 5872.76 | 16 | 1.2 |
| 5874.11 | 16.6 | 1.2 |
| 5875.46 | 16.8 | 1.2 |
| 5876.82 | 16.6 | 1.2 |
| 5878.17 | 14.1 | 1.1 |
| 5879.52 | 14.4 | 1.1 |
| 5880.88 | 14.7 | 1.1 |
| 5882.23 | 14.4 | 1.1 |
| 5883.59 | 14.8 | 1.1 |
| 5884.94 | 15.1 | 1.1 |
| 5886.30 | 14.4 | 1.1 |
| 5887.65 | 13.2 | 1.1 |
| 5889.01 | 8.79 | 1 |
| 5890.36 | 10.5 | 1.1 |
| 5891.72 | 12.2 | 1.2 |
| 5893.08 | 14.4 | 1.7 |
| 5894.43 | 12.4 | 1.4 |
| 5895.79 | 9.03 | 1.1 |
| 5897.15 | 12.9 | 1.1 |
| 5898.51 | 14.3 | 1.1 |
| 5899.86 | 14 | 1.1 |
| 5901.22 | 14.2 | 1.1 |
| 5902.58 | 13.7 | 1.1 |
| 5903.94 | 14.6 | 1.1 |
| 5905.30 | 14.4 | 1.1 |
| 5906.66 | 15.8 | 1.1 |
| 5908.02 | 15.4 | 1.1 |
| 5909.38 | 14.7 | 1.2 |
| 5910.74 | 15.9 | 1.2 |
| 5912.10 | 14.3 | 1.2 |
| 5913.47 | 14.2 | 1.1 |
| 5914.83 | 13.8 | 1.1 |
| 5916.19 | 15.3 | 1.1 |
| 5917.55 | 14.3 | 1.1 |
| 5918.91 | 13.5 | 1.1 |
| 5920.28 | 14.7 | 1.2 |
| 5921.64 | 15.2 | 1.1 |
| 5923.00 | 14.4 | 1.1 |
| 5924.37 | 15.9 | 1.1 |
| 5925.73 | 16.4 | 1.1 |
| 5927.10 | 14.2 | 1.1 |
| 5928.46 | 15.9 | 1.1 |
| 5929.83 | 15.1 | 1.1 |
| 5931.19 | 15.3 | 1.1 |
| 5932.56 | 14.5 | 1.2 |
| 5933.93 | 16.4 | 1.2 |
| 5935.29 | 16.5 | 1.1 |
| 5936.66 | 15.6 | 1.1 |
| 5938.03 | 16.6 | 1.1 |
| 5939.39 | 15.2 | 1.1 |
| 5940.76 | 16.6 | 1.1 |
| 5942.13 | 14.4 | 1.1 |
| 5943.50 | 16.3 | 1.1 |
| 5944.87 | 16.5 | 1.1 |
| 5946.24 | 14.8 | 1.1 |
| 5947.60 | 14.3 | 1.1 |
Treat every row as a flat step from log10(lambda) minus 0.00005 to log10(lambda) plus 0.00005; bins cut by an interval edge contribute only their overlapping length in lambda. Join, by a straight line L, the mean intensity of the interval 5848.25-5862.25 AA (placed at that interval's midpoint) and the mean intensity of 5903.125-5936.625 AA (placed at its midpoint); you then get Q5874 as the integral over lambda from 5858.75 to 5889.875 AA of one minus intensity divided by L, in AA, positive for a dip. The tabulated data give 0.8 AA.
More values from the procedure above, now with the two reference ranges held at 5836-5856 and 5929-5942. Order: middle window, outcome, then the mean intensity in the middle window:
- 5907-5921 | 1.0 AA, 14.6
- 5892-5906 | 2.2 AA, 13.4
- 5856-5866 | 0.6 AA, 15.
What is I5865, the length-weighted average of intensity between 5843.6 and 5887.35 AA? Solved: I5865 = 15.3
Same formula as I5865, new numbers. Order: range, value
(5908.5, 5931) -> 14.9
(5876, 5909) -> 13.7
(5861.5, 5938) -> 14.6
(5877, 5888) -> 14.5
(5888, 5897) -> 11.4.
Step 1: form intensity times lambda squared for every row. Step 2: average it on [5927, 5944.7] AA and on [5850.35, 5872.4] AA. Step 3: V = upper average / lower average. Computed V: 1.1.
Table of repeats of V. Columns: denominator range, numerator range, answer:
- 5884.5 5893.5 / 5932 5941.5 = 1.29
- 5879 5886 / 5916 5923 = 1.00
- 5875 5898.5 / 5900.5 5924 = 1.10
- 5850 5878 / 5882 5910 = 0.89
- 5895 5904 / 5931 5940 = 1.21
